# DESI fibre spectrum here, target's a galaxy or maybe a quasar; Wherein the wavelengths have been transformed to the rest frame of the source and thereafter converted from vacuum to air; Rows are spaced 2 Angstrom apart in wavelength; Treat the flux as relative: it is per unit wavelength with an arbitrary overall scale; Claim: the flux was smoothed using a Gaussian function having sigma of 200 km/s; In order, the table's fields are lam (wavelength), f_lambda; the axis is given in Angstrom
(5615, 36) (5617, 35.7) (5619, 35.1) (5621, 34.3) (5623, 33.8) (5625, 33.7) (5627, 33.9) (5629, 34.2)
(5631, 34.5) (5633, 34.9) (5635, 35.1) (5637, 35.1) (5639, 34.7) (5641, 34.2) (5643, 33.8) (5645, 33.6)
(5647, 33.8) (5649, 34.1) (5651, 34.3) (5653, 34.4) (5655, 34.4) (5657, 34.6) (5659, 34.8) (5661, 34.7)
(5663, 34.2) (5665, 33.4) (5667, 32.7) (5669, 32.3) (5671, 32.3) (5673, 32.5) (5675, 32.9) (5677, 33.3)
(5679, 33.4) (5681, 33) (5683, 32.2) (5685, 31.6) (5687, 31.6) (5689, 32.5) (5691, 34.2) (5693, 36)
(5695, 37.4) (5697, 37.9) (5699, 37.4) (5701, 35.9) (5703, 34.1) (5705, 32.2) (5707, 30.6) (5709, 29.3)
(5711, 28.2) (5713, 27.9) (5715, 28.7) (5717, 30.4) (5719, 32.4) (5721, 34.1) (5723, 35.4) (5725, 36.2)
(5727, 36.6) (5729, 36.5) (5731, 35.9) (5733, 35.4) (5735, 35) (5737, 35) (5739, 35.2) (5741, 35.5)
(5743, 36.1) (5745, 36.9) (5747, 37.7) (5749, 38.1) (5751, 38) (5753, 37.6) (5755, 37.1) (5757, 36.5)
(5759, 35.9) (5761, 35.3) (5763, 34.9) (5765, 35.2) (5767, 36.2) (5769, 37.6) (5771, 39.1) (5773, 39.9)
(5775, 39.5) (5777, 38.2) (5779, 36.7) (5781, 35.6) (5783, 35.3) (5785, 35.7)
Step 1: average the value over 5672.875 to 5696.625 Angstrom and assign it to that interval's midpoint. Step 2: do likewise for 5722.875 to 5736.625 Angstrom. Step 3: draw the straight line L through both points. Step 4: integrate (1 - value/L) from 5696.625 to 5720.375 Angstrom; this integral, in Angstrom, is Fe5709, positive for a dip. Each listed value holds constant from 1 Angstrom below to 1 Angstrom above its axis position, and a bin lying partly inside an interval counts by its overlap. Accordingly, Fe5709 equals 1.9 Angstrom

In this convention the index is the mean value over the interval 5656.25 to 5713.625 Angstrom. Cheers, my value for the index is 33.2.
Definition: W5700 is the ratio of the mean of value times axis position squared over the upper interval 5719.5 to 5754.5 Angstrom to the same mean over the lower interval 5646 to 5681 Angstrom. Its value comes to 1.10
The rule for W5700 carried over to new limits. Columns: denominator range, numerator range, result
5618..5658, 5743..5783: 1.13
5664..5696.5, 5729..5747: 1.10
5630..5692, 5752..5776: 1.14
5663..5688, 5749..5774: 1.17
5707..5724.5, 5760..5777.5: 1.23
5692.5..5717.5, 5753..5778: 1.16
